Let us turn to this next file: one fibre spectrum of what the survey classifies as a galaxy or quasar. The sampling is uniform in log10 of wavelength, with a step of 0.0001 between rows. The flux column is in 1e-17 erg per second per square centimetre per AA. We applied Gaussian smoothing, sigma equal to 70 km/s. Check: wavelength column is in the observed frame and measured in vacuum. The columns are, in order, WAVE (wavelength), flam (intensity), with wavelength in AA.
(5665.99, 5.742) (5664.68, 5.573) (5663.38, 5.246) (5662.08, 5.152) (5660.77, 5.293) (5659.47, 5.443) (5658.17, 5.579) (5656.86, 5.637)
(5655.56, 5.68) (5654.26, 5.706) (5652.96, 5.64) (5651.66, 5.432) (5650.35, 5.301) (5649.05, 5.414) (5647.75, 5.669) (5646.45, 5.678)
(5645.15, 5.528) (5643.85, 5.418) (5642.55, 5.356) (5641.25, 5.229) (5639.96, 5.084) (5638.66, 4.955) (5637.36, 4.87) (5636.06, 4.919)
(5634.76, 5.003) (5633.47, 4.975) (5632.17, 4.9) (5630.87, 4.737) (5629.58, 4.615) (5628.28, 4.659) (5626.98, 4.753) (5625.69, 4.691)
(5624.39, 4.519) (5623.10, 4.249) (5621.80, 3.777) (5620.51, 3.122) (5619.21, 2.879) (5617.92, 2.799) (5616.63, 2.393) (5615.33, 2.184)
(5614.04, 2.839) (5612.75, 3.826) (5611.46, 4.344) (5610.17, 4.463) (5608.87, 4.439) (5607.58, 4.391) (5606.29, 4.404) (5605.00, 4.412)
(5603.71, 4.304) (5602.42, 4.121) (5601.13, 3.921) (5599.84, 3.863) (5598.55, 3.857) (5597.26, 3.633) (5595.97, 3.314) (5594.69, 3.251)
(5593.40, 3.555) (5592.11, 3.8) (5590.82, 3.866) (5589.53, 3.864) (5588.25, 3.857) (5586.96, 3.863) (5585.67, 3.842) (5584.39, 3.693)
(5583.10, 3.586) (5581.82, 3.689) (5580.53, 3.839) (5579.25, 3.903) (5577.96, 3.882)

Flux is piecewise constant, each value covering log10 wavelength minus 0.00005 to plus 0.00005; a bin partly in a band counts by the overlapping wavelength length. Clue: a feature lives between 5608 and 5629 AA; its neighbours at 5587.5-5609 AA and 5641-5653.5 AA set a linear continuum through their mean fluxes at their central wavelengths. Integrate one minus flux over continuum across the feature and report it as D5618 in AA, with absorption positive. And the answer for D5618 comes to 3.7 AA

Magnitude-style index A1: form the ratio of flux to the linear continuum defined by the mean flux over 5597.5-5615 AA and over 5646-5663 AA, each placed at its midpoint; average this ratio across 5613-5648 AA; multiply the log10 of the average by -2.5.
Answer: 0.10 mag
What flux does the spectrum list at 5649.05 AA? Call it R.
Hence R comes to 5.414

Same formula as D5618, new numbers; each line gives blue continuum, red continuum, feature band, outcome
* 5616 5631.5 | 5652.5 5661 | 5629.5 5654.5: -2.01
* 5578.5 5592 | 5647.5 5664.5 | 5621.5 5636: 0.53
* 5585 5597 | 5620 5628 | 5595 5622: 1.95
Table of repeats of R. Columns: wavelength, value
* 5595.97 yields 3.314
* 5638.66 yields 4.955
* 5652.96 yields 5.64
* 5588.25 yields 3.857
